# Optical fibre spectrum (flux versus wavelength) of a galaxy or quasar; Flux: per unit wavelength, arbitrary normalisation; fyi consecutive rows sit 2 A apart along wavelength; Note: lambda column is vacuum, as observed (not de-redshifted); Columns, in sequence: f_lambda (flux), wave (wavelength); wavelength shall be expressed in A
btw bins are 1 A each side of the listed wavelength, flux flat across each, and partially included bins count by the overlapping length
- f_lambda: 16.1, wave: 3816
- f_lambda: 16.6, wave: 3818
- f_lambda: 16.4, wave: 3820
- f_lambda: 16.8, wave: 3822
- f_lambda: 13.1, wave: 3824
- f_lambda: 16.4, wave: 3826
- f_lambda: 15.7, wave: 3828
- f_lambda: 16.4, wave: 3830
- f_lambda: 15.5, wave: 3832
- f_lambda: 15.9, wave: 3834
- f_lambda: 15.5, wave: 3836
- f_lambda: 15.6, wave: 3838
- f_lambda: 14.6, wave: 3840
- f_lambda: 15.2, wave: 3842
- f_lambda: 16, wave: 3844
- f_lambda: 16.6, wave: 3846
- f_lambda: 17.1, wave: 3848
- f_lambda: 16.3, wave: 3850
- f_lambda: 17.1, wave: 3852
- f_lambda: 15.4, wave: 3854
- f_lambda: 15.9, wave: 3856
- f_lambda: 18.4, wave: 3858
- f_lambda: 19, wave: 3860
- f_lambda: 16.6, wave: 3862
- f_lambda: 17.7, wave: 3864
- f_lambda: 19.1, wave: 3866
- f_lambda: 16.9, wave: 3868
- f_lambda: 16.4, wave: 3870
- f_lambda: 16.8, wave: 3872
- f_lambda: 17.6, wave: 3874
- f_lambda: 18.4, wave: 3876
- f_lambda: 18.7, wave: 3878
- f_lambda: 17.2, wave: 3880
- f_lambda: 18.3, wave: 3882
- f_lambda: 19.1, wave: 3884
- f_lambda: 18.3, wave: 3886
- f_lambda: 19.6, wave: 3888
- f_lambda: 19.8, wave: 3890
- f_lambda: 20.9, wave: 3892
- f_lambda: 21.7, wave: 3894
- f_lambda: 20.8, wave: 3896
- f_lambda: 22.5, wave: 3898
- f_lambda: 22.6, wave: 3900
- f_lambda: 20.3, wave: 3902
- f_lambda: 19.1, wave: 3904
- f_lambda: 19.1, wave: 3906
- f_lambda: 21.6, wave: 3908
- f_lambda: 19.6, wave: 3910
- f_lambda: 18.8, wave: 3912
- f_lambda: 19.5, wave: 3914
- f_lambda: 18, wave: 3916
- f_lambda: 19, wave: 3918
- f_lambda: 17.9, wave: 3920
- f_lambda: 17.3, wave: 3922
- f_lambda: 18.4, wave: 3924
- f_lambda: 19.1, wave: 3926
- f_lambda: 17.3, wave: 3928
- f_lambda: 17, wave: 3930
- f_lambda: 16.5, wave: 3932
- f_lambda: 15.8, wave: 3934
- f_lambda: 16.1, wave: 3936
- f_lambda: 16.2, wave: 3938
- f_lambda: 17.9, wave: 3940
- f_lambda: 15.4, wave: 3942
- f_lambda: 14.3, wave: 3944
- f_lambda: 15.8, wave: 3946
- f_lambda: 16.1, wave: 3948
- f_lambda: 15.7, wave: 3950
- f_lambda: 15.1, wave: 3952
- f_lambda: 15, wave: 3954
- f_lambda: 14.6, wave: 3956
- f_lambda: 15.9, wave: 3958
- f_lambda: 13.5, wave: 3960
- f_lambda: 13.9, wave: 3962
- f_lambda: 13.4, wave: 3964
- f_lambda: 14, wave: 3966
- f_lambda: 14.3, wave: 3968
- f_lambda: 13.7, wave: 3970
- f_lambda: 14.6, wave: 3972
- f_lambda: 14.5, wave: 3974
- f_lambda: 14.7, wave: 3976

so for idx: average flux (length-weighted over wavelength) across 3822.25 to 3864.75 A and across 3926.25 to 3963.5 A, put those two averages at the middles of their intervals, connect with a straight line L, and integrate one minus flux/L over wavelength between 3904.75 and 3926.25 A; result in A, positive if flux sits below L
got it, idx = -4.2 A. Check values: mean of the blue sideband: 16.2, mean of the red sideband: 15.7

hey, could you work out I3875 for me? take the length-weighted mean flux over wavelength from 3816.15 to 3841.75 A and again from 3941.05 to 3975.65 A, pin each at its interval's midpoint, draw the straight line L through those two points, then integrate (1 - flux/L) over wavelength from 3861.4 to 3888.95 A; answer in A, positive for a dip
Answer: -4.6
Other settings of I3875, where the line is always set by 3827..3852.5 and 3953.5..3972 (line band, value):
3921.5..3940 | -3.0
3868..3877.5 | -1.1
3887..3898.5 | -4.2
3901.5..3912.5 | -3.5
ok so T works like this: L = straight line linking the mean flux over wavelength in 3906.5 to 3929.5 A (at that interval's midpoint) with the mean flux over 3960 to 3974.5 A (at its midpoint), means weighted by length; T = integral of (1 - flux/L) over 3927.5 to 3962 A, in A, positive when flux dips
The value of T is 1.0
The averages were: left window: 18.7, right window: 14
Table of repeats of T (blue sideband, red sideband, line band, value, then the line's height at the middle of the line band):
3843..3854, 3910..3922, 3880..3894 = -1.29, 17.7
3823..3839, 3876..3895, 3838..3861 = 0.44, 16.8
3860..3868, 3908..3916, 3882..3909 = -2.08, 18.9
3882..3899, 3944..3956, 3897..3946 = -1.45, 17.7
